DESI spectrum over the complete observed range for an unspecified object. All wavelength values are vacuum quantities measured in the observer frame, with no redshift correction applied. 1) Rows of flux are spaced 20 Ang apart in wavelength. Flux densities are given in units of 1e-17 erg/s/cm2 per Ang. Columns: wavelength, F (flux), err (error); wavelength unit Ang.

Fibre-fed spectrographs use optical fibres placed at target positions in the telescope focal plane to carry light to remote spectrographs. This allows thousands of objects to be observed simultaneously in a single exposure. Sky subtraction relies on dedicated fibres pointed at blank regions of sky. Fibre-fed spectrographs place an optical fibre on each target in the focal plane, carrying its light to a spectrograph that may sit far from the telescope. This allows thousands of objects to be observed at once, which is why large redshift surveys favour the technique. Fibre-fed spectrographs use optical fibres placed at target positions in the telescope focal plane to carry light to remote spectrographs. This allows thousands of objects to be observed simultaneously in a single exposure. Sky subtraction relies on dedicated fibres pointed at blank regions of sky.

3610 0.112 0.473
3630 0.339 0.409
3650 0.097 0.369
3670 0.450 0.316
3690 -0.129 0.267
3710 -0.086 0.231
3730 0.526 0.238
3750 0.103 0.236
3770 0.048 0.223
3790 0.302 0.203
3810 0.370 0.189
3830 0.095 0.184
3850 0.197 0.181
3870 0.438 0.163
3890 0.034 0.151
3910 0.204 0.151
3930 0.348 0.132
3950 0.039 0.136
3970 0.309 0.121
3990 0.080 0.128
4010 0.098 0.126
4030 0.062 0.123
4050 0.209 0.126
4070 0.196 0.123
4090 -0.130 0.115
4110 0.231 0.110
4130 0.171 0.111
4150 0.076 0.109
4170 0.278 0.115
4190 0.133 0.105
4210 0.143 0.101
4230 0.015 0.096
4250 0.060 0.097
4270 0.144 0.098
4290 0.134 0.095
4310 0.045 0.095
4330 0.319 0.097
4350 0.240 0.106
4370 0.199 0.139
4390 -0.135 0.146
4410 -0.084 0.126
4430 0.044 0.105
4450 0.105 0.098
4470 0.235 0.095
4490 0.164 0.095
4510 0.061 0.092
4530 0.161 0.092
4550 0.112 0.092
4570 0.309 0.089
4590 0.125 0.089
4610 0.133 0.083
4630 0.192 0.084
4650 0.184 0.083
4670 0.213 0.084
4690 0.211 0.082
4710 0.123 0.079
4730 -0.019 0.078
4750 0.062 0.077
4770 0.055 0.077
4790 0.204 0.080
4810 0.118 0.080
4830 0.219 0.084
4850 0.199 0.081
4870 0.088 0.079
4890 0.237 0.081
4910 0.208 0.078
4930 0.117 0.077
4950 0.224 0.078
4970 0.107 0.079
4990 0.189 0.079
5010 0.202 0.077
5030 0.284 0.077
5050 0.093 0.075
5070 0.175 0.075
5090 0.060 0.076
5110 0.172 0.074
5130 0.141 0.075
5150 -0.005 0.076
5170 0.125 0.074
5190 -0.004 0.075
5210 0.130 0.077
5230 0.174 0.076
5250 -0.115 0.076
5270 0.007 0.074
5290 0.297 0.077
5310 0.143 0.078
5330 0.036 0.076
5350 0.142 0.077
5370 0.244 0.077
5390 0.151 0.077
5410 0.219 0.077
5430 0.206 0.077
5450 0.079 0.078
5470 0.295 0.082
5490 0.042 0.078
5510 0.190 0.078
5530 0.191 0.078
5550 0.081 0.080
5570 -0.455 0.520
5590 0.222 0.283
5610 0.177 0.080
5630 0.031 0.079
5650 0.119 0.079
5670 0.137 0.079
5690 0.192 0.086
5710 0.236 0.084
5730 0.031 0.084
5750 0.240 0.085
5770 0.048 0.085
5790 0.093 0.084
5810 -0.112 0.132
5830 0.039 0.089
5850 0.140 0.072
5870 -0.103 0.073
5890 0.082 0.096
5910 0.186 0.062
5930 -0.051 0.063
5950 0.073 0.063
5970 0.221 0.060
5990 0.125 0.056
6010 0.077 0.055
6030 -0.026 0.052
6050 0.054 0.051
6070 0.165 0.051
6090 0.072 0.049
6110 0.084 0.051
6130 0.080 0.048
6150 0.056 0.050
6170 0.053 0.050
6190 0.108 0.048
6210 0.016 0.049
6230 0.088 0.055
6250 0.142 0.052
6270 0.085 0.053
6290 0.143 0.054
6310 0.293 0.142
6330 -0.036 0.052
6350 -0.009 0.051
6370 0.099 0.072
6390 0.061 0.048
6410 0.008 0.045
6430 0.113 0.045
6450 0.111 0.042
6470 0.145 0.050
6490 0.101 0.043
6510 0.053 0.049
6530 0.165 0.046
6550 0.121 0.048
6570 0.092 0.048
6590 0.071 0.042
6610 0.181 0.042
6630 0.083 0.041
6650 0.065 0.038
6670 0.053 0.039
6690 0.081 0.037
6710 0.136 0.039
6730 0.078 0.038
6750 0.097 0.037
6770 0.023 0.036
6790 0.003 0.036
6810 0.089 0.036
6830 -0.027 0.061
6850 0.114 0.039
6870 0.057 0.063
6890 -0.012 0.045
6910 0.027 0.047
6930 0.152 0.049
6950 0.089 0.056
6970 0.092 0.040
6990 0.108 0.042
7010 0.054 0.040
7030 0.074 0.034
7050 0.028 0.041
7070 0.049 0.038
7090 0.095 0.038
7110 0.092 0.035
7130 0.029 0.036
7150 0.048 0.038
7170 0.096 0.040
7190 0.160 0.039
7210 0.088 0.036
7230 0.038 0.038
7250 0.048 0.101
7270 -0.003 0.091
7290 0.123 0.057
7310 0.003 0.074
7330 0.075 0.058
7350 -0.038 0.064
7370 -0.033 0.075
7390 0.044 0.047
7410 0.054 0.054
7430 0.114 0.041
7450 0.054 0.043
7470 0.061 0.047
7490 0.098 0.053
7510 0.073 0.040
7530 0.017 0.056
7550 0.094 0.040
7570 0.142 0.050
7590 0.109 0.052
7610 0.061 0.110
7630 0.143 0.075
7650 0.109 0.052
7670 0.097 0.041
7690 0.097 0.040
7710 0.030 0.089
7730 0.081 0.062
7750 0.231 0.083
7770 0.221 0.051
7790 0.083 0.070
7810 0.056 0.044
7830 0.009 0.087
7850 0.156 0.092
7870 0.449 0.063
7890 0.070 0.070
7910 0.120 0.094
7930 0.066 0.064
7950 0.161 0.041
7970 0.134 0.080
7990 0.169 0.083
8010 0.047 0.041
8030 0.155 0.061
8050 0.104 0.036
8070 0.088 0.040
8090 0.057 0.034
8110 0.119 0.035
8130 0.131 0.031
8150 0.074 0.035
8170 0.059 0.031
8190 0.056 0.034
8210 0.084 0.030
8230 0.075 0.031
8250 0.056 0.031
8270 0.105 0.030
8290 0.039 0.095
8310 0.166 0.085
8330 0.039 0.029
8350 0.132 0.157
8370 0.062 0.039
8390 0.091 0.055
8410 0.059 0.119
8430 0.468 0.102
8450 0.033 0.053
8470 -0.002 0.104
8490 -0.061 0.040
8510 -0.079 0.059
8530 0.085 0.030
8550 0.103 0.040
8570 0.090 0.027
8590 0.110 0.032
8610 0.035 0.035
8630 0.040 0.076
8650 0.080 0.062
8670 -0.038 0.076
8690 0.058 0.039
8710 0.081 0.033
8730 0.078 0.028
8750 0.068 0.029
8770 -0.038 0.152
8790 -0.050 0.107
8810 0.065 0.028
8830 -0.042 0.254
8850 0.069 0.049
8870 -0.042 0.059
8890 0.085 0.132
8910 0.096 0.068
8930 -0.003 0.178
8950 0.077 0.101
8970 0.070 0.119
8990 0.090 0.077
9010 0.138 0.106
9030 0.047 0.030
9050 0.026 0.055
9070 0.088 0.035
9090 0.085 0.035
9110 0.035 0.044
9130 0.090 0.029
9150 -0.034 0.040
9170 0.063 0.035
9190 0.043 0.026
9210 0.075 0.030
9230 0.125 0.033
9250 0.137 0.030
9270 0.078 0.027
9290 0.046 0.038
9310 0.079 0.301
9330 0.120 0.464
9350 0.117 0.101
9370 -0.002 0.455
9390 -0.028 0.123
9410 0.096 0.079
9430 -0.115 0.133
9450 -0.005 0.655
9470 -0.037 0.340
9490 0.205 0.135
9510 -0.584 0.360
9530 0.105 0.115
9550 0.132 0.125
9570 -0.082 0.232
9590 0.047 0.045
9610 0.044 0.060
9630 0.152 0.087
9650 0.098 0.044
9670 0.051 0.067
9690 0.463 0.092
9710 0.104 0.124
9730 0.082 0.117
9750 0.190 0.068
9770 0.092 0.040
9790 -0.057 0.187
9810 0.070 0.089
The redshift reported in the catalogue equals 0.57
